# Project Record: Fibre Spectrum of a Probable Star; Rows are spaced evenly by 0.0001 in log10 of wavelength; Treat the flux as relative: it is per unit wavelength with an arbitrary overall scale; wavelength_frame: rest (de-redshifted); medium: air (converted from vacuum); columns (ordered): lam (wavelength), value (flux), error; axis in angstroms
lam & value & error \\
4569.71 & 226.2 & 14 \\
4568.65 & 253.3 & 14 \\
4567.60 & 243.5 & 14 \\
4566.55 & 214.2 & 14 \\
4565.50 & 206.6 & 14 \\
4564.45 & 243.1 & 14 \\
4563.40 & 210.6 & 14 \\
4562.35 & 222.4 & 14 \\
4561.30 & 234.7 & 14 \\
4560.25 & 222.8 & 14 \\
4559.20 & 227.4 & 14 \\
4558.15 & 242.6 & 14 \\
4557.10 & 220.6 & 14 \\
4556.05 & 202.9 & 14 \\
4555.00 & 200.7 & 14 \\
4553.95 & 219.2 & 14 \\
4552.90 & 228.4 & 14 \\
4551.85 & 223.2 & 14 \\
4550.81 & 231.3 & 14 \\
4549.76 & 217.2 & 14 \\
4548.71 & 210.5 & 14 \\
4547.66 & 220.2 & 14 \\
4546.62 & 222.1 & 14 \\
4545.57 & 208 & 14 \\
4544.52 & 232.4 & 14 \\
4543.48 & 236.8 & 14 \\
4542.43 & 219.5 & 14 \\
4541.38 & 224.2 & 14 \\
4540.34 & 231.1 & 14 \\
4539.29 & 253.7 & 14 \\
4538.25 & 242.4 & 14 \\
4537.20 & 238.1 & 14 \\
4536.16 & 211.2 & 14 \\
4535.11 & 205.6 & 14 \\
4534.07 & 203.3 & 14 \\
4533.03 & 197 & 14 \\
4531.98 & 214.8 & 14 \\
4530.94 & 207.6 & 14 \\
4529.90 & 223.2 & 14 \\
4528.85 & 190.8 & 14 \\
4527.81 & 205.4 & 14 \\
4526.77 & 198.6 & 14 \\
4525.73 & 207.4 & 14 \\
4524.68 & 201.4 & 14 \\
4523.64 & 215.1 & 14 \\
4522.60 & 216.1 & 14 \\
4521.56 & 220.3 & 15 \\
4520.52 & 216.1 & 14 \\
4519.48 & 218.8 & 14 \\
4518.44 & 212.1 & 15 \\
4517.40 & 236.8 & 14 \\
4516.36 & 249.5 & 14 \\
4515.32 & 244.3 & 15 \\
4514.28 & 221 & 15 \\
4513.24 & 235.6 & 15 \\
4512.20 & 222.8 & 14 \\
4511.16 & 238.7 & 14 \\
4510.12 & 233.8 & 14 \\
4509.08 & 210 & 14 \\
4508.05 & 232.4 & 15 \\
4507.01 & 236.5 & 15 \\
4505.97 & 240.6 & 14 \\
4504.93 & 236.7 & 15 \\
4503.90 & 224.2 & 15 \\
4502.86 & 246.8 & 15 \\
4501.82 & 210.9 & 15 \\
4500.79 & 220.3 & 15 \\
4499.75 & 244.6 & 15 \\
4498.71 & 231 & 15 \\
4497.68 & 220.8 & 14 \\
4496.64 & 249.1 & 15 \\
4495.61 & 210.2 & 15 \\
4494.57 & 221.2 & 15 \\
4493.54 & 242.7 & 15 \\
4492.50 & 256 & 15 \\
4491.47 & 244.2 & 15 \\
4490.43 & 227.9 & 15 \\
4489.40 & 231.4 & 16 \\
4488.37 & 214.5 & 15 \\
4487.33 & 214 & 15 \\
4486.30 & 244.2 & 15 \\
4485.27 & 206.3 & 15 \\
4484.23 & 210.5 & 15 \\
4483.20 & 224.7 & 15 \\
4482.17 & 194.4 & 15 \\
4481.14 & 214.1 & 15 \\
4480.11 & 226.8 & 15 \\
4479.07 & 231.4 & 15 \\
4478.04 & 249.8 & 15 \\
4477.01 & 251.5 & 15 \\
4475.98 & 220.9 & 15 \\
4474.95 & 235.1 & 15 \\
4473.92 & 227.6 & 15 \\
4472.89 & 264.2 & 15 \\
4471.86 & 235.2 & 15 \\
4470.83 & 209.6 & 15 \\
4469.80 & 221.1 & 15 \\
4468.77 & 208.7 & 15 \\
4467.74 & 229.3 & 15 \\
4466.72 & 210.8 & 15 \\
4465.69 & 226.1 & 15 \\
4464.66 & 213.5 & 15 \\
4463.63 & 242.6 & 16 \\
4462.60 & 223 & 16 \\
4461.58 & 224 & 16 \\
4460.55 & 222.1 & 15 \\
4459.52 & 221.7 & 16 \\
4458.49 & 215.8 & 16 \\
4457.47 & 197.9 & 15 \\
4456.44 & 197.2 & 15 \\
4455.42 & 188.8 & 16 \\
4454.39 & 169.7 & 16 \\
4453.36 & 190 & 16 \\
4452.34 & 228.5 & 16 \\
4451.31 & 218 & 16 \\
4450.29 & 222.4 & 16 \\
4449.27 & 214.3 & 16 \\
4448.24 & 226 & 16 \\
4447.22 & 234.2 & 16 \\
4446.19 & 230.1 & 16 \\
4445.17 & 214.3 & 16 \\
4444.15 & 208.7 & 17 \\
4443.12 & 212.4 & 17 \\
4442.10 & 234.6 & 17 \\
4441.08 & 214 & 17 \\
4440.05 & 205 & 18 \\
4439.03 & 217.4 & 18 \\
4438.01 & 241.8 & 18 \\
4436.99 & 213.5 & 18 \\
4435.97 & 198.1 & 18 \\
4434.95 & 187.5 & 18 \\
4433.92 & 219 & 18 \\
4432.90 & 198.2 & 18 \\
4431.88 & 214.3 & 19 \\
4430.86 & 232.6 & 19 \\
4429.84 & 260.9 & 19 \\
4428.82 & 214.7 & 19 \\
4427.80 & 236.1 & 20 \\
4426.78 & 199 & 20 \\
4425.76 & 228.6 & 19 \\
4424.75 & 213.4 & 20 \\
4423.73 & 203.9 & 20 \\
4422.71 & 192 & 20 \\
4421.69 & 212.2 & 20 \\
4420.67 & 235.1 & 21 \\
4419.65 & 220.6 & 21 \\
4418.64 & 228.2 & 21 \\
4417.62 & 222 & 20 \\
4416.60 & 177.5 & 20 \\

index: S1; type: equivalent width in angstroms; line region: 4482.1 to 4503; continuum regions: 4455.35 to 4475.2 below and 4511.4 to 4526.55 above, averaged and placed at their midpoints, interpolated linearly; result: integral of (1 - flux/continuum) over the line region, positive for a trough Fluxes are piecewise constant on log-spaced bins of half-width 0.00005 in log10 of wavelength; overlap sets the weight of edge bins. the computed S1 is -0.5 angstroms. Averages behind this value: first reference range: 221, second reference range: 222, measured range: 227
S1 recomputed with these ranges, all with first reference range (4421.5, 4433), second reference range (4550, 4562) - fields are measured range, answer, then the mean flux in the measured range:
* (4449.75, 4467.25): 0.5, 213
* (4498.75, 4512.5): -0.6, 231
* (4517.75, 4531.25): 0.7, 211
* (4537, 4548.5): -0.3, 229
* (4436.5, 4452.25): -0.1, 221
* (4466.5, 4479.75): -0.7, 231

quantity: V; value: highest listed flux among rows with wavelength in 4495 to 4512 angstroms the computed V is 249.1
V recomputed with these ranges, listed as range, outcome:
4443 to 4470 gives 242.6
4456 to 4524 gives 264.2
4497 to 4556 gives 253.7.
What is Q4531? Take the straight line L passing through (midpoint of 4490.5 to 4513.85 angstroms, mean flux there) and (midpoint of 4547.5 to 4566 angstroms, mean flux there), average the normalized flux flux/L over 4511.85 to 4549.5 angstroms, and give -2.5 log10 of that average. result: 0.03 mag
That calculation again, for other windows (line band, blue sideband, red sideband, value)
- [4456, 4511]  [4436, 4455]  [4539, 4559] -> -0.04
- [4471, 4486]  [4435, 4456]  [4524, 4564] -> -0.06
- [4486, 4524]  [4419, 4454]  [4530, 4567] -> -0.05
